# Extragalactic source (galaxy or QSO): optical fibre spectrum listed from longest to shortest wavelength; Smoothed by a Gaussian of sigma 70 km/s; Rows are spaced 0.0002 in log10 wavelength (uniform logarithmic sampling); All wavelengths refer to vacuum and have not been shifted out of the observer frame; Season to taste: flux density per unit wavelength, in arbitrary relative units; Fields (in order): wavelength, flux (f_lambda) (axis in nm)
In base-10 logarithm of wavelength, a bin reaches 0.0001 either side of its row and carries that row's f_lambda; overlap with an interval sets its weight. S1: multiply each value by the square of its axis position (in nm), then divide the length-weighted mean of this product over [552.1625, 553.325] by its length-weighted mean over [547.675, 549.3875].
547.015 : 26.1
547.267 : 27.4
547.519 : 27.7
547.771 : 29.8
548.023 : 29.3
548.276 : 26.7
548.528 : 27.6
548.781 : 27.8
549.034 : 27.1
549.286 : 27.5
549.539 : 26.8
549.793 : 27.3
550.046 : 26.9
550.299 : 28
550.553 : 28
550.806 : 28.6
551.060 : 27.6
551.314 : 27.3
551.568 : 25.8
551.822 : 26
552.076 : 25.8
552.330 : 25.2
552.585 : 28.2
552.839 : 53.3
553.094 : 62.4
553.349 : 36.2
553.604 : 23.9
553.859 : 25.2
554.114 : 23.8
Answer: 1.50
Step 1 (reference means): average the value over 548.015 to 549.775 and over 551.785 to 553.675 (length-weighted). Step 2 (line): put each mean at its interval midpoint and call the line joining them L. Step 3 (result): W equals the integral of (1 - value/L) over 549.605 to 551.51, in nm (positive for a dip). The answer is 0.21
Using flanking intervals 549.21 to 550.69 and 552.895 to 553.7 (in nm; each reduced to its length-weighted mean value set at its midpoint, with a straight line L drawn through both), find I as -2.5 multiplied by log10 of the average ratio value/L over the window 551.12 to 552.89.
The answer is 0.26 mag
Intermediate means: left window 27.4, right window 42.6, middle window 29.1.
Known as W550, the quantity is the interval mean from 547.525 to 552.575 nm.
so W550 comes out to 27.3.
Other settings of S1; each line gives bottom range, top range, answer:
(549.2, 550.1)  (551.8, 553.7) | 1.34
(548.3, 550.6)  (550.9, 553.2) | 1.22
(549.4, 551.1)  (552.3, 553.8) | 1.41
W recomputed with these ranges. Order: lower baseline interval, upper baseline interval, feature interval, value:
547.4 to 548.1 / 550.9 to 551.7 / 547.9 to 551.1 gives 0.04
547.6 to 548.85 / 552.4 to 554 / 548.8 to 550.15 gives 0.15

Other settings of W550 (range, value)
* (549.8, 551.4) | 27.7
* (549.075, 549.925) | 27.2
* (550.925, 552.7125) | 26.6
